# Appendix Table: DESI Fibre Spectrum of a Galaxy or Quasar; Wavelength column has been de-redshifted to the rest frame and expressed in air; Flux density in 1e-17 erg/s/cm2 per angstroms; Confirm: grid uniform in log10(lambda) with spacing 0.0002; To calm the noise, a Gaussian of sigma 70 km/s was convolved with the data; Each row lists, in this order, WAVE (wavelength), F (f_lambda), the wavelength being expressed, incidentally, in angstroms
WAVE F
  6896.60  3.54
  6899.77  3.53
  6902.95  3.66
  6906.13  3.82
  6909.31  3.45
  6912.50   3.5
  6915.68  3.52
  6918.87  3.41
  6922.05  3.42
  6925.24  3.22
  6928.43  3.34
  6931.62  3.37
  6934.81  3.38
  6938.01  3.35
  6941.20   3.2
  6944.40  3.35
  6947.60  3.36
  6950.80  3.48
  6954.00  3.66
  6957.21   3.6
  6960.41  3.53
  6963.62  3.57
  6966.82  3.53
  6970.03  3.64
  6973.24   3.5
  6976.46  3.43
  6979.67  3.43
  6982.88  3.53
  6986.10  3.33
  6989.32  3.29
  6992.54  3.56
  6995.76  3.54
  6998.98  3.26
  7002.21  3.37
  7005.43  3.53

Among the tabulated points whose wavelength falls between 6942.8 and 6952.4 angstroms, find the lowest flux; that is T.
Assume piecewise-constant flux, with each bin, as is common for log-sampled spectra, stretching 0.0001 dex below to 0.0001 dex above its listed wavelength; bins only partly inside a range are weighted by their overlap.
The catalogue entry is 3.35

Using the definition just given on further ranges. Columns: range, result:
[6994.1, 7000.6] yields 3.26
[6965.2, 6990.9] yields 3.29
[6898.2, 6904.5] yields 3.53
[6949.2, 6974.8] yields 3.48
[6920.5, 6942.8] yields 3.2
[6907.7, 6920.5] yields 3.41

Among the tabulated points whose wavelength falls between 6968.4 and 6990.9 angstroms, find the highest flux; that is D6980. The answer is 3.64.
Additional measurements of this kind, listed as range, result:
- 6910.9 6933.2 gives 3.52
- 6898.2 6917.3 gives 3.82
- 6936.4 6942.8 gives 3.35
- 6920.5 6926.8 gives 3.42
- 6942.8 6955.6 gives 3.66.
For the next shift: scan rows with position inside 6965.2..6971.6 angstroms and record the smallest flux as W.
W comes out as 3.53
